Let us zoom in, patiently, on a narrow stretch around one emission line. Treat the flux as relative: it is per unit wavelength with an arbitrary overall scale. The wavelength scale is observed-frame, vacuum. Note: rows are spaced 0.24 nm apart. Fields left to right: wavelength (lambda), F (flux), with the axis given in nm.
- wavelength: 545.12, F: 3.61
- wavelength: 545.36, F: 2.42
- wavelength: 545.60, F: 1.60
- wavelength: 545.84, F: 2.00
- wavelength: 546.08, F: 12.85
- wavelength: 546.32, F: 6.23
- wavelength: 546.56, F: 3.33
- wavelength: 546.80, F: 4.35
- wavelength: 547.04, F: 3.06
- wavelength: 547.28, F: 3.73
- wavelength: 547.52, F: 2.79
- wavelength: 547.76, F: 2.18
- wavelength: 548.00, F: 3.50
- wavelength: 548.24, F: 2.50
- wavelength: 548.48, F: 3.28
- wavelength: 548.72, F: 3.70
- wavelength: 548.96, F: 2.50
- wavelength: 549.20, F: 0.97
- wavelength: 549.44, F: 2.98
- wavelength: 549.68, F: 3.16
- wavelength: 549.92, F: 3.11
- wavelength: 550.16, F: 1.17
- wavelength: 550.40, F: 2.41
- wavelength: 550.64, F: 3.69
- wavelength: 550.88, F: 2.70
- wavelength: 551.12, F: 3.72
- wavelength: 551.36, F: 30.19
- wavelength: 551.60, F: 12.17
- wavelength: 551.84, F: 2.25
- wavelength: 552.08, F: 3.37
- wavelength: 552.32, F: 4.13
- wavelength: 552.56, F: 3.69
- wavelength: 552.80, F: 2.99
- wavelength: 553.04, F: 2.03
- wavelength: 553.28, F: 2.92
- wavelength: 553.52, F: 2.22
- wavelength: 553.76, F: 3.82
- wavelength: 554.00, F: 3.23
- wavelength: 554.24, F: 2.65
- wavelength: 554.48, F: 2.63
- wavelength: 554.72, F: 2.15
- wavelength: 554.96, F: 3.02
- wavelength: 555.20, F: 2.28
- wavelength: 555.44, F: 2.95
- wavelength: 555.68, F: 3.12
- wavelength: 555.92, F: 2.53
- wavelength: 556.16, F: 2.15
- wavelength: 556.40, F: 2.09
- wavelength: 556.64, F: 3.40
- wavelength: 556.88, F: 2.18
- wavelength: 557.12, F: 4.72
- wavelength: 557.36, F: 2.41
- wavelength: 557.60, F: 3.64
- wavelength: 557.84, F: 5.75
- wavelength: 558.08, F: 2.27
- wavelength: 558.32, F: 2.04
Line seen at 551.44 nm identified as [O III]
